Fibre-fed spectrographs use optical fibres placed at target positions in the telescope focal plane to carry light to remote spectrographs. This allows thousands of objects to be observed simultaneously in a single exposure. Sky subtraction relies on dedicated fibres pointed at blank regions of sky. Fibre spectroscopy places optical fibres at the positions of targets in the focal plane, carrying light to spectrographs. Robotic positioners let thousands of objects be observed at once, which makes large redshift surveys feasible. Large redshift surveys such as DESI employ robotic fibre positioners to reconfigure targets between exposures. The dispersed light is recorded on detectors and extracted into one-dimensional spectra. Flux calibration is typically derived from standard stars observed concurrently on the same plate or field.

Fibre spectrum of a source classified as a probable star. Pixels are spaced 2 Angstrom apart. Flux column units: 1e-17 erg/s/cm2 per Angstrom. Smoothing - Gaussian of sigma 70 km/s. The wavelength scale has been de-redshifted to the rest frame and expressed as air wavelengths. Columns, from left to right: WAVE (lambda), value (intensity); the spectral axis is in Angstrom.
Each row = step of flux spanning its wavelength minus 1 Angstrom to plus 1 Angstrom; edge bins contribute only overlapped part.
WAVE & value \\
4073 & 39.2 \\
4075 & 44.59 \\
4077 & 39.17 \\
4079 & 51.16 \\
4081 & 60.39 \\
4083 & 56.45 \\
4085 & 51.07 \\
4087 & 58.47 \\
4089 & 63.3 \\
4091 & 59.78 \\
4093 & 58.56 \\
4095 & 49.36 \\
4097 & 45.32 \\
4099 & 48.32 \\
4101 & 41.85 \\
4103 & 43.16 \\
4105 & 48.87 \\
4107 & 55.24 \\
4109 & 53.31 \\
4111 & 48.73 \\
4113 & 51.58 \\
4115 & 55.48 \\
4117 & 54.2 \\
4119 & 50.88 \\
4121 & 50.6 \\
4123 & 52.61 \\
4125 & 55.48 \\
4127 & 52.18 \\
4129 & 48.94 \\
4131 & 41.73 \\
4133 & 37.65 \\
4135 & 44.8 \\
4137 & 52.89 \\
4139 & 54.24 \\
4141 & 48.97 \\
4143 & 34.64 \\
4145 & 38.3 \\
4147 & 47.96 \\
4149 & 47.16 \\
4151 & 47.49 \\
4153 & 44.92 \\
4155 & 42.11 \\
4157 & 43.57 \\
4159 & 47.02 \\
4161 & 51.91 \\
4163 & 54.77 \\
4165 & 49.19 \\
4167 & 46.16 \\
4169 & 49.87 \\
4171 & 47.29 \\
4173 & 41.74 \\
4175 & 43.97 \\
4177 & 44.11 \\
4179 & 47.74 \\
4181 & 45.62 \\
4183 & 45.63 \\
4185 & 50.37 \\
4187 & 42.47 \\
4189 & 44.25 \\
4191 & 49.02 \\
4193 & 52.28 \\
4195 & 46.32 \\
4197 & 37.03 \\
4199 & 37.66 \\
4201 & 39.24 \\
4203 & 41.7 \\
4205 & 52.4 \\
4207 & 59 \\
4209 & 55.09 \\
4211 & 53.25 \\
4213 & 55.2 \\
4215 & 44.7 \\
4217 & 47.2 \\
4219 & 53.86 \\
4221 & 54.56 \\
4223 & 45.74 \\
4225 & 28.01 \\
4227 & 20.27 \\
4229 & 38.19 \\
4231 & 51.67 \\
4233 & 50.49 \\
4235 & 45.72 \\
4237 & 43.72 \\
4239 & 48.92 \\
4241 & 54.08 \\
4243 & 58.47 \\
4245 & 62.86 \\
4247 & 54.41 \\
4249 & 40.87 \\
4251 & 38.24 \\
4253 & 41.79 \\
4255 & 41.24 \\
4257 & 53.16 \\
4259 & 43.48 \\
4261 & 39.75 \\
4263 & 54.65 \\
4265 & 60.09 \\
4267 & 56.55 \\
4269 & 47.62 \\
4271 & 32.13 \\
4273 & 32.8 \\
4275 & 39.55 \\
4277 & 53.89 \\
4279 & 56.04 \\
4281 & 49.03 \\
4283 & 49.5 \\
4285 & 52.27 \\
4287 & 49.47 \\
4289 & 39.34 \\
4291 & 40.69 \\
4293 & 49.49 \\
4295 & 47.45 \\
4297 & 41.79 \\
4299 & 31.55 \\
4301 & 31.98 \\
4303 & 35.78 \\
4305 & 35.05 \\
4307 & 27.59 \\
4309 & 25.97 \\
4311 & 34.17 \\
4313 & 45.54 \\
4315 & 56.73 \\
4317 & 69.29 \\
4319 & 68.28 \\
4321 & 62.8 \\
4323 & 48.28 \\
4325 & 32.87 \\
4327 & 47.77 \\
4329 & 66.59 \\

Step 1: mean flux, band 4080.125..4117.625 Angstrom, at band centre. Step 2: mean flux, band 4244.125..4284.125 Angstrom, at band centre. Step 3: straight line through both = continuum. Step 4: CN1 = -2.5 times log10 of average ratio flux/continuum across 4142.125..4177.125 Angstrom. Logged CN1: 0.11 mag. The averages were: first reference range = 52.8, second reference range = 47.3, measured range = 45.8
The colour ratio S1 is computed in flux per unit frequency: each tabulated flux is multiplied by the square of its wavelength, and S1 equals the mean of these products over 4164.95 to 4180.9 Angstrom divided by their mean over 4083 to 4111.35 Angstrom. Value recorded 0.9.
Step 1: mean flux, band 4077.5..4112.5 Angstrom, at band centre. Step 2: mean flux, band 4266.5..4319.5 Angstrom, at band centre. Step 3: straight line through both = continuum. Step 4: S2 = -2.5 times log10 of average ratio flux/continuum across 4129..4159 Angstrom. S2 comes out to 0.12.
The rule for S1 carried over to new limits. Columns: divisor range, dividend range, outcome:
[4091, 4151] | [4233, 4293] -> 1.04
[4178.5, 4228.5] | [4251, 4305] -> 1.01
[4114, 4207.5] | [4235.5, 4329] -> 1.05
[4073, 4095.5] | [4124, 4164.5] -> 0.91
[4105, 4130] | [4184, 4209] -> 0.92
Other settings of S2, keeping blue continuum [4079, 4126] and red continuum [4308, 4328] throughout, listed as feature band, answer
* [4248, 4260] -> 0.165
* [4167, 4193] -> 0.115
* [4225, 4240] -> 0.208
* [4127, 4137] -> 0.158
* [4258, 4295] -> 0.063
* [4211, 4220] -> 0.006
